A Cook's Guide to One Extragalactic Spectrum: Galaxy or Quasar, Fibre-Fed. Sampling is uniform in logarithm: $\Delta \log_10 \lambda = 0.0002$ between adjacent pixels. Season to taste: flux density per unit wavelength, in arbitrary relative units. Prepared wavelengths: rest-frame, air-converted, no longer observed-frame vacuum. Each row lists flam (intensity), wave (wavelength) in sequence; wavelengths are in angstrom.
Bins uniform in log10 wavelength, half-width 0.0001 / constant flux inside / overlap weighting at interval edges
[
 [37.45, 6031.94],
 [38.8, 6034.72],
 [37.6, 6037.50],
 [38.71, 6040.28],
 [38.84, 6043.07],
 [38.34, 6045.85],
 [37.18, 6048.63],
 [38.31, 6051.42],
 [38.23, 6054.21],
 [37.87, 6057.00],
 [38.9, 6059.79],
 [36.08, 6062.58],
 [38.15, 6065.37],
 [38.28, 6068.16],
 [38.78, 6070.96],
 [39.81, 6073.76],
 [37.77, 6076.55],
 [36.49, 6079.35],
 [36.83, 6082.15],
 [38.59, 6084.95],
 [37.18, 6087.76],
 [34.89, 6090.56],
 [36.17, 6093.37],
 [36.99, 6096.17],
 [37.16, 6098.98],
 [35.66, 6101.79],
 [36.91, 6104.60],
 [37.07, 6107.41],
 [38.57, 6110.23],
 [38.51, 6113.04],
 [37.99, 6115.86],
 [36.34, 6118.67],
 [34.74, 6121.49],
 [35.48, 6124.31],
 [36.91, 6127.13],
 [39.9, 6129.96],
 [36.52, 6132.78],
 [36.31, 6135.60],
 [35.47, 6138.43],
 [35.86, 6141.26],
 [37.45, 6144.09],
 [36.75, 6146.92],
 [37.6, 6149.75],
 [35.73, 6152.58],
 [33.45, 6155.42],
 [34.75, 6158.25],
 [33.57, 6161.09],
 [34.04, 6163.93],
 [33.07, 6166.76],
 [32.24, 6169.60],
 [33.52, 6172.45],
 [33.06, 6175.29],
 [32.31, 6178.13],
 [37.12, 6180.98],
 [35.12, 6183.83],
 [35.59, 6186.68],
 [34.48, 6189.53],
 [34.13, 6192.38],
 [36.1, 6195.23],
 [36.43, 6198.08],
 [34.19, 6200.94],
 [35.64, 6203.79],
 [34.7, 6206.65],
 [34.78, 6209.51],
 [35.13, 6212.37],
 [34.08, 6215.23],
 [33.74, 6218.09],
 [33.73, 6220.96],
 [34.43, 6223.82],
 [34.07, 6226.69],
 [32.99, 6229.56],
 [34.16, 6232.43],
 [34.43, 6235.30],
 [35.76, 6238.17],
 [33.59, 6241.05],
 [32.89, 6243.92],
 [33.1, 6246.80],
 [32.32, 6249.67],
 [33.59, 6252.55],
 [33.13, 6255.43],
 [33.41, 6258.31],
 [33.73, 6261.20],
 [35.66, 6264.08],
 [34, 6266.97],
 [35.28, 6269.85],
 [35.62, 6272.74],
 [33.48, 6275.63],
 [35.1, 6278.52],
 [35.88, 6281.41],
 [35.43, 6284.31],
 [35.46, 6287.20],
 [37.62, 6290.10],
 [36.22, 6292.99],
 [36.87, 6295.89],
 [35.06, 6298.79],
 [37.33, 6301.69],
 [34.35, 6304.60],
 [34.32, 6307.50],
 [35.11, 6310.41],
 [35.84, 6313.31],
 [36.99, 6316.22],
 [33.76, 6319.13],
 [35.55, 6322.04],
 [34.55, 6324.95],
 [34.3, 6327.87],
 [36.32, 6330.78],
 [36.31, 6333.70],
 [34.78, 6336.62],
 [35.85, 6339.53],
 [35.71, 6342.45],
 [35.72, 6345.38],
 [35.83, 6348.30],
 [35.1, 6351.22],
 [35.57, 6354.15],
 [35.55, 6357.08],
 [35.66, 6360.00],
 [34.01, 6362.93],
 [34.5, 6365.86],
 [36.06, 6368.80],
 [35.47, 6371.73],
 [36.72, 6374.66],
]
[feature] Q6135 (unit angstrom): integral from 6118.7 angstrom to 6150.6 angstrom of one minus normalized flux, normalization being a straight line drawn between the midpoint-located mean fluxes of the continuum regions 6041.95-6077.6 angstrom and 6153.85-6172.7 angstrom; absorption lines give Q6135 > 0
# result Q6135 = -1.6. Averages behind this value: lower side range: 38.2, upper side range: 33.5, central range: 36.6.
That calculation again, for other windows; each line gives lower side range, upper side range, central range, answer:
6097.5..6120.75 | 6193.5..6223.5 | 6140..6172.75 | 1.10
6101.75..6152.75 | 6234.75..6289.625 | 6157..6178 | 1.60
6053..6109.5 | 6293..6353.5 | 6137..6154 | 0.19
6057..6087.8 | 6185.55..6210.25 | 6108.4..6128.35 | -0.02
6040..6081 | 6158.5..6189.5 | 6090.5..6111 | -0.05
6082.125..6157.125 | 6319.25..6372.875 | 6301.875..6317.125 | 0.05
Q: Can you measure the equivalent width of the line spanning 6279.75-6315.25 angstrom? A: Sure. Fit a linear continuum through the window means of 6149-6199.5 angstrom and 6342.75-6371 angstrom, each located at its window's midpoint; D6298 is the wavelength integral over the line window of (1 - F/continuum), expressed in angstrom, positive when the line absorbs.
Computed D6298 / -0.7 angstrom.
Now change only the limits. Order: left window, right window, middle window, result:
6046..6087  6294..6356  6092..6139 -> 0.74 angstrom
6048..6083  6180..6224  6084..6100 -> 0.25 angstrom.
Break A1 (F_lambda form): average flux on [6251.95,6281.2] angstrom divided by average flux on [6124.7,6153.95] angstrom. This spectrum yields 0.93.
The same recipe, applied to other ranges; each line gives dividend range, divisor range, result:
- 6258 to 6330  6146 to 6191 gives 1.02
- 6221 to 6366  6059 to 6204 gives 0.97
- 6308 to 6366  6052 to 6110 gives 0.94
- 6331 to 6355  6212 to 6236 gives 1.05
